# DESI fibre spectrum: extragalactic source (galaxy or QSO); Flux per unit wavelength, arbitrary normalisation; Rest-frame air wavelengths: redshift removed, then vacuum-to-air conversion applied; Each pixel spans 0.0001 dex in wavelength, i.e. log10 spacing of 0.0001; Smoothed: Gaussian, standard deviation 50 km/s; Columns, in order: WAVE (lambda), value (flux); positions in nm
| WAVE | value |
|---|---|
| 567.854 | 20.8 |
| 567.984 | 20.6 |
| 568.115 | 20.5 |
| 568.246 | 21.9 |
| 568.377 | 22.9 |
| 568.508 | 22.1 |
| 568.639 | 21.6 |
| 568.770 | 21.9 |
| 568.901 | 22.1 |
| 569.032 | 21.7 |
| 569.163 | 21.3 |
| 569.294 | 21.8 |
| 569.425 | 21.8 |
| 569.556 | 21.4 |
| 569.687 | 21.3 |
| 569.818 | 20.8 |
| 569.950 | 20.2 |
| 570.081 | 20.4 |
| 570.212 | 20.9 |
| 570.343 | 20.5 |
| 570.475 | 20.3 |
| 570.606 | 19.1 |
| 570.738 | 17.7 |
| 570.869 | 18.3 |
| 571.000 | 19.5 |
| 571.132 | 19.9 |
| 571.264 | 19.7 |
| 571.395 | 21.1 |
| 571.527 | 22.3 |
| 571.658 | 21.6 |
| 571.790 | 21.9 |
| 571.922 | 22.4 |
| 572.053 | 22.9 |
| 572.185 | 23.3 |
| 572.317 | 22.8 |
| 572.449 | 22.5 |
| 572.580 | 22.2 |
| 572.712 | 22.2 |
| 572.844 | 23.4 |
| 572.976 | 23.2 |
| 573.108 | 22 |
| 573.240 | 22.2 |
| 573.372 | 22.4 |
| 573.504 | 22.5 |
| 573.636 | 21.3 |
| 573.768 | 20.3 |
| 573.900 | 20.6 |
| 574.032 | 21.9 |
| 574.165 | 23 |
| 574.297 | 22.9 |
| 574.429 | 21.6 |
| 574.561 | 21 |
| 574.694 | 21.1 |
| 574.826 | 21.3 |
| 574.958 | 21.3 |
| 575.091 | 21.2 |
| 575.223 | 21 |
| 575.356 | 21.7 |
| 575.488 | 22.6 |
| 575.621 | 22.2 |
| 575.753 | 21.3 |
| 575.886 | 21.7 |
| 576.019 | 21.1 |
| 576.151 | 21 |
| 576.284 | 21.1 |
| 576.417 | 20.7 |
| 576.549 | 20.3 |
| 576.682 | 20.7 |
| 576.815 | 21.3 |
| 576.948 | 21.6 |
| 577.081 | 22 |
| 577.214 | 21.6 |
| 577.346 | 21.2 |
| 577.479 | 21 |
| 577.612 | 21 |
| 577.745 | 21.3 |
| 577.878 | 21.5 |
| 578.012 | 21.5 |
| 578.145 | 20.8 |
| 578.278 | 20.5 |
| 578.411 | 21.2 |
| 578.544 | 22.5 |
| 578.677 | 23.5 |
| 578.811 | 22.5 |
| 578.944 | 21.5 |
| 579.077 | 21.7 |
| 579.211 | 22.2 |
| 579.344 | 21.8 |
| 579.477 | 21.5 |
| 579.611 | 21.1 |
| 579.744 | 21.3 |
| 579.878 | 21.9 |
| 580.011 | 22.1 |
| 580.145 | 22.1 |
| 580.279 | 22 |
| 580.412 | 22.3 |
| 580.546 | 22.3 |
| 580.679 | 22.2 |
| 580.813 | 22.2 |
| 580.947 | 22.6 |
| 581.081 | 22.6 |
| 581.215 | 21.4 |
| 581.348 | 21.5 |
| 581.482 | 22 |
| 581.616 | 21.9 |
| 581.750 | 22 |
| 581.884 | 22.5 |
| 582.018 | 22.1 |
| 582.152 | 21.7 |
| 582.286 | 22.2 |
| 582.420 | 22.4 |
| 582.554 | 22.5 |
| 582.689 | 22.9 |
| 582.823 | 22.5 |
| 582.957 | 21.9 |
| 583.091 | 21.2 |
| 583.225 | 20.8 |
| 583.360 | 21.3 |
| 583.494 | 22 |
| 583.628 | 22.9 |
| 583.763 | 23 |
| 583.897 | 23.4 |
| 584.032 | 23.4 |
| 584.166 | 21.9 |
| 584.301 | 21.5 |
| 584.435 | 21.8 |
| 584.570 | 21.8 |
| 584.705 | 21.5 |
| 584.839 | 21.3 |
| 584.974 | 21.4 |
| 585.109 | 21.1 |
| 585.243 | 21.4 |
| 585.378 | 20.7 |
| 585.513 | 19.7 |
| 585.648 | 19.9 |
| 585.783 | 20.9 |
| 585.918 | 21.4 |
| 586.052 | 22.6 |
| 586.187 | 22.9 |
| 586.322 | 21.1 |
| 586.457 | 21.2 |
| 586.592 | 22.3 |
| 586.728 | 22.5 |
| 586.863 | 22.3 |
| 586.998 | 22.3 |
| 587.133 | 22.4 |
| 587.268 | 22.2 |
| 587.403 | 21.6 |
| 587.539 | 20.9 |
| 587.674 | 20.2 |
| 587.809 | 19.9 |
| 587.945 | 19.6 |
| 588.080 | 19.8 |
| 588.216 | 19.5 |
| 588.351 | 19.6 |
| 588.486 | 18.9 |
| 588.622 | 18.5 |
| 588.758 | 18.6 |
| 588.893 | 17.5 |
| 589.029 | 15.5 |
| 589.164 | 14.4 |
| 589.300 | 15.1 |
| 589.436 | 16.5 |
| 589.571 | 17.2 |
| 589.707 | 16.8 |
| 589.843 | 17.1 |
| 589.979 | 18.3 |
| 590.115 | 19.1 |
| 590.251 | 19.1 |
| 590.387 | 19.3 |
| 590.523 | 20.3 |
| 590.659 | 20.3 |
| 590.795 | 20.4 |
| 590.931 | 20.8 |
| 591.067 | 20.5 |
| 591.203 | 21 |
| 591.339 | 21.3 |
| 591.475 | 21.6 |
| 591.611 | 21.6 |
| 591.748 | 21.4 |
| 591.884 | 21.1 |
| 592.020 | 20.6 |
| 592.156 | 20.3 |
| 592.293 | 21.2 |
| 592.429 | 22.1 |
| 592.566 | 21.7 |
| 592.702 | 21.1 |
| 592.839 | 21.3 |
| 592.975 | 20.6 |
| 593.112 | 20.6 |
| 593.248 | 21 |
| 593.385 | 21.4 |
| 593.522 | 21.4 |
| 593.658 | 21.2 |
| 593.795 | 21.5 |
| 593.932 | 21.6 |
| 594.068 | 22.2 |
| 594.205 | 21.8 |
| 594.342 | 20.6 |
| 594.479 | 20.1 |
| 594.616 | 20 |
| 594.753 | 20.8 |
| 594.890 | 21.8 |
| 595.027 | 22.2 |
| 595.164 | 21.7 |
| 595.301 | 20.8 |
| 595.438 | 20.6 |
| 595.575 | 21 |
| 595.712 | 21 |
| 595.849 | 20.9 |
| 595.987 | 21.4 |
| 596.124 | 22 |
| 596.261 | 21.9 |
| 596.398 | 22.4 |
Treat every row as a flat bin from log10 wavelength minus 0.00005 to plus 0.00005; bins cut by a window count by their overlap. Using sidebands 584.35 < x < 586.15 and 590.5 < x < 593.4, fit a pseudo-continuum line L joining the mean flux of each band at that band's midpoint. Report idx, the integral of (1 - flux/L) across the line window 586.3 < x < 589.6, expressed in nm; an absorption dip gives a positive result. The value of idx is 0.24 nm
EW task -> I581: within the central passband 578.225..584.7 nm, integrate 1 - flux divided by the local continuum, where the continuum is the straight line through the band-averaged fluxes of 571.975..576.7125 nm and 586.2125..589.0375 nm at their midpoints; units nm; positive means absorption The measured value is -0.30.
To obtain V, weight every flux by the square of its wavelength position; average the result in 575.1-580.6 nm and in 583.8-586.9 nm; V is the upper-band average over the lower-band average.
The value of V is 1.03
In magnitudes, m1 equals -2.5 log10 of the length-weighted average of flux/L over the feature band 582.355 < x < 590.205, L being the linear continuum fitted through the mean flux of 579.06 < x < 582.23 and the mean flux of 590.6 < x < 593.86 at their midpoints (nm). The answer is 0.05 mag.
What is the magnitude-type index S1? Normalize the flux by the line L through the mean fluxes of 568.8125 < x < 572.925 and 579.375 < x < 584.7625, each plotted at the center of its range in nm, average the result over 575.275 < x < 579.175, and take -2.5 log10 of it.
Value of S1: 0.01 mag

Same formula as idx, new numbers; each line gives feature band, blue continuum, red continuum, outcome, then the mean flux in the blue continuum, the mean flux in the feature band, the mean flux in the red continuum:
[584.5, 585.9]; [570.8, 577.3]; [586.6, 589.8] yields -0.088 nm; 21.6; 21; 19.2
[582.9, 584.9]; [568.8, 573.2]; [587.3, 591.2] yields -0.249 nm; 21.3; 22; 18.8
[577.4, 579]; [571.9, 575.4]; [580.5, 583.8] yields 0.035 nm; 22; 21.6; 22.1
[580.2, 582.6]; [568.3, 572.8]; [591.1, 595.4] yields -0.101 nm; 21.3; 22.1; 21.2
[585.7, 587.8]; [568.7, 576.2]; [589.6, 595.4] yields -0.083 nm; 21.4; 21.7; 20.7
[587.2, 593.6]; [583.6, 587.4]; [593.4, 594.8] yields 0.492 nm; 21.8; 19.8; 21.1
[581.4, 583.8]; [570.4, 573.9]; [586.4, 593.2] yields -0.179 nm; 21.4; 22.1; 20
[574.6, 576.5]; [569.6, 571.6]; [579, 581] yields -0.024 nm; 20.2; 21.4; 21.9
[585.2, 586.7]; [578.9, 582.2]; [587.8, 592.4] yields -0.067 nm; 21.9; 21.3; 19.2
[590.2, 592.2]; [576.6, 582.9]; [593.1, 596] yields 0.062 nm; 21.8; 20.7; 21.2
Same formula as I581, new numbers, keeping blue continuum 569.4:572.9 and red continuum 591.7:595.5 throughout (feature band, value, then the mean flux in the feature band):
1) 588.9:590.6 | 0.30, 17.4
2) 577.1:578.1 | -0.01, 21.3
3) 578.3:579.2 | -0.04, 22.1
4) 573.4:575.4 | -0.04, 21.5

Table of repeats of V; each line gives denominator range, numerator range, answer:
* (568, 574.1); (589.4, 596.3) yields 1.04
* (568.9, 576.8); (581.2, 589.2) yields 1.03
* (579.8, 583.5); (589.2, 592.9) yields 0.93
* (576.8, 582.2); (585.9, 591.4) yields 0.93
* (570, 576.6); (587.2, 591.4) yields 0.94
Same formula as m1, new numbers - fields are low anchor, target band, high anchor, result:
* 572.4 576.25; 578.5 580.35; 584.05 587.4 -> -0.012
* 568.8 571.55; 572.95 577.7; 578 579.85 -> -0.014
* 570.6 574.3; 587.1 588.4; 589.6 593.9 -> 0.010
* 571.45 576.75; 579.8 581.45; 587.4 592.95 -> -0.061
